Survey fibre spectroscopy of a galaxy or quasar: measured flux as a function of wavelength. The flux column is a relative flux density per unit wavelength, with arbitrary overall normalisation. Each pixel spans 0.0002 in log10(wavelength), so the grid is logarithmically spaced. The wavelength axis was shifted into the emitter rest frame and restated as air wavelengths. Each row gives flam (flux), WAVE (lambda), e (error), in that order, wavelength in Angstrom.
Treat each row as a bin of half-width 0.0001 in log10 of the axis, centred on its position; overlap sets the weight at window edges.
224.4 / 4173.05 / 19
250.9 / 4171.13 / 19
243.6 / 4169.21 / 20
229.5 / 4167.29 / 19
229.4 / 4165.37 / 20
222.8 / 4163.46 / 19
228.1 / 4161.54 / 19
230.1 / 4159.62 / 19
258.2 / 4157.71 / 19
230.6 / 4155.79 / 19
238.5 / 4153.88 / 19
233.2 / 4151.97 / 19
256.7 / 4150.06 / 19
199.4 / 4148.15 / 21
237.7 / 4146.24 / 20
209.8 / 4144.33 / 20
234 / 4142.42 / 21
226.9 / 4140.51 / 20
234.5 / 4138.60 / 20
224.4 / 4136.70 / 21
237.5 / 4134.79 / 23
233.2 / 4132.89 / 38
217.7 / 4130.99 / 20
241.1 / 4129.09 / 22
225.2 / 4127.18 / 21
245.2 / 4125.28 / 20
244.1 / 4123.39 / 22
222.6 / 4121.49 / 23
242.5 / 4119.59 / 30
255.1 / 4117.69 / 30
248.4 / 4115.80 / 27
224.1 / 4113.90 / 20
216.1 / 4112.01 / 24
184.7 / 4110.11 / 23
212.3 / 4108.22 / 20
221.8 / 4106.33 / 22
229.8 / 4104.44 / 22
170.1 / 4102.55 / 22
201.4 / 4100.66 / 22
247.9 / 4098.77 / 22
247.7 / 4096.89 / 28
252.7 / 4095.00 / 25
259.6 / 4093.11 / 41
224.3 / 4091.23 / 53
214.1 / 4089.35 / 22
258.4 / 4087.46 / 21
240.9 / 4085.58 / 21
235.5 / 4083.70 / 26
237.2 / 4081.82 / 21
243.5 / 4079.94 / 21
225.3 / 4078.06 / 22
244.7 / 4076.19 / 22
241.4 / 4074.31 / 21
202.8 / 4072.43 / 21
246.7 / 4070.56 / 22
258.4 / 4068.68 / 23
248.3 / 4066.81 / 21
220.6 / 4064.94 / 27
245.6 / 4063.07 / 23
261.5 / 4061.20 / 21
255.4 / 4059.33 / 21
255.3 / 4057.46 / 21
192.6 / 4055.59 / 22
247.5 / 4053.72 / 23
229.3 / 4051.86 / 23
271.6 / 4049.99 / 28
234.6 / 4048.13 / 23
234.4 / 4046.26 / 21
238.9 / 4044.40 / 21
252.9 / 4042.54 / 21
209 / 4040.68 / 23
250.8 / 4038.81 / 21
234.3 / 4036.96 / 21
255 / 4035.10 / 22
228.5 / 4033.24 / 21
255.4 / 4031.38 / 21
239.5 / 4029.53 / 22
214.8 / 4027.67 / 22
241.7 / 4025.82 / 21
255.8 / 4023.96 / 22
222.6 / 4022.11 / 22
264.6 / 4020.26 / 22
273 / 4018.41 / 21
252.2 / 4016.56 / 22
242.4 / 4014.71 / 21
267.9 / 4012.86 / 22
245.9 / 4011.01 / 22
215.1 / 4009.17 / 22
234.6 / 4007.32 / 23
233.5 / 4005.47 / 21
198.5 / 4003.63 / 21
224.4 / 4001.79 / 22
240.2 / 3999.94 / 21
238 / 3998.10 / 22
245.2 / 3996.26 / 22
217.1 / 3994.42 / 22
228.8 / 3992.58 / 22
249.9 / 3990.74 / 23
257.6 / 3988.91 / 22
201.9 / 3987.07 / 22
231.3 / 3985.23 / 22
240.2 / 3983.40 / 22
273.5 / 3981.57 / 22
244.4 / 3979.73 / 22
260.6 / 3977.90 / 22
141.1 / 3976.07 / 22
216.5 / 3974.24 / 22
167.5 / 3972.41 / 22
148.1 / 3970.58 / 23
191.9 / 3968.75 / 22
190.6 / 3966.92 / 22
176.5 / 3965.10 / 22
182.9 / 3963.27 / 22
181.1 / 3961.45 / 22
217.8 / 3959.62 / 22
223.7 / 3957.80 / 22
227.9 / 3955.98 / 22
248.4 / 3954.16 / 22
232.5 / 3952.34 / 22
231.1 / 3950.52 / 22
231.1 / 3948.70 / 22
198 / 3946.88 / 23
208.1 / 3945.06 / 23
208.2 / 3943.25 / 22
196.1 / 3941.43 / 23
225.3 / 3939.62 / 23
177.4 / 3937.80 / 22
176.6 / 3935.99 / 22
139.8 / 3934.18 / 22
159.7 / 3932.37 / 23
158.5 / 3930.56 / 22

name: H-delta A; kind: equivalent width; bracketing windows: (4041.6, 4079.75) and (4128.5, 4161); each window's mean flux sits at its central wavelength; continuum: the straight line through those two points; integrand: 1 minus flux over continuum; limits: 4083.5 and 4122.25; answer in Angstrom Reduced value 1.18 Angstrom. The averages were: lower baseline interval 240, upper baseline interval 232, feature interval 229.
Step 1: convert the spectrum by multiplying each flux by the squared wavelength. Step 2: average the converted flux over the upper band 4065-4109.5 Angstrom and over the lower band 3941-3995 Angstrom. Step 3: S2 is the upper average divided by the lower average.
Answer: 1.15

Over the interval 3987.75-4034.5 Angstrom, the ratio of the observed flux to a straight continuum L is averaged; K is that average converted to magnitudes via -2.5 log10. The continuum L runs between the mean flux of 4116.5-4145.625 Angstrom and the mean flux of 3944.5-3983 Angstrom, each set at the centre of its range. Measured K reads -0.11 mag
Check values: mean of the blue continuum 210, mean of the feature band 239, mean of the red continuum 233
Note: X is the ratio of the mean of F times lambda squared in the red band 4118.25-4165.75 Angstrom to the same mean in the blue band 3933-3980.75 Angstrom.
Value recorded 1.3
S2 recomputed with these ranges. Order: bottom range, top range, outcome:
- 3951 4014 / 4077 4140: 1.11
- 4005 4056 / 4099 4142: 0.98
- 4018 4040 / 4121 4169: 1.01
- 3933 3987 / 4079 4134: 1.20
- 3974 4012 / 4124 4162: 1.08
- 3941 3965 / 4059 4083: 1.20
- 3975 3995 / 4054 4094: 1.08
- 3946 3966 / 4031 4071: 1.19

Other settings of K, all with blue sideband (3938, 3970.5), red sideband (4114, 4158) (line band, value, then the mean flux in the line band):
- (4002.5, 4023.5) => -0.12 mag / 241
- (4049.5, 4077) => -0.08 mag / 241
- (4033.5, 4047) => -0.09 mag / 239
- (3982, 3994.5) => -0.11 mag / 235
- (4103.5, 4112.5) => 0.08 mag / 213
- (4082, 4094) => -0.05 mag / 239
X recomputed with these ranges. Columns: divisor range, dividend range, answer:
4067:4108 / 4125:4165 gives 1.02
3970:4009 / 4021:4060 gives 1.09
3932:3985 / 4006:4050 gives 1.22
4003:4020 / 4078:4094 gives 1.02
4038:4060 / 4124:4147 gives 1.01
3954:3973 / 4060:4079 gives 1.30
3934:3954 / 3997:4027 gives 1.21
